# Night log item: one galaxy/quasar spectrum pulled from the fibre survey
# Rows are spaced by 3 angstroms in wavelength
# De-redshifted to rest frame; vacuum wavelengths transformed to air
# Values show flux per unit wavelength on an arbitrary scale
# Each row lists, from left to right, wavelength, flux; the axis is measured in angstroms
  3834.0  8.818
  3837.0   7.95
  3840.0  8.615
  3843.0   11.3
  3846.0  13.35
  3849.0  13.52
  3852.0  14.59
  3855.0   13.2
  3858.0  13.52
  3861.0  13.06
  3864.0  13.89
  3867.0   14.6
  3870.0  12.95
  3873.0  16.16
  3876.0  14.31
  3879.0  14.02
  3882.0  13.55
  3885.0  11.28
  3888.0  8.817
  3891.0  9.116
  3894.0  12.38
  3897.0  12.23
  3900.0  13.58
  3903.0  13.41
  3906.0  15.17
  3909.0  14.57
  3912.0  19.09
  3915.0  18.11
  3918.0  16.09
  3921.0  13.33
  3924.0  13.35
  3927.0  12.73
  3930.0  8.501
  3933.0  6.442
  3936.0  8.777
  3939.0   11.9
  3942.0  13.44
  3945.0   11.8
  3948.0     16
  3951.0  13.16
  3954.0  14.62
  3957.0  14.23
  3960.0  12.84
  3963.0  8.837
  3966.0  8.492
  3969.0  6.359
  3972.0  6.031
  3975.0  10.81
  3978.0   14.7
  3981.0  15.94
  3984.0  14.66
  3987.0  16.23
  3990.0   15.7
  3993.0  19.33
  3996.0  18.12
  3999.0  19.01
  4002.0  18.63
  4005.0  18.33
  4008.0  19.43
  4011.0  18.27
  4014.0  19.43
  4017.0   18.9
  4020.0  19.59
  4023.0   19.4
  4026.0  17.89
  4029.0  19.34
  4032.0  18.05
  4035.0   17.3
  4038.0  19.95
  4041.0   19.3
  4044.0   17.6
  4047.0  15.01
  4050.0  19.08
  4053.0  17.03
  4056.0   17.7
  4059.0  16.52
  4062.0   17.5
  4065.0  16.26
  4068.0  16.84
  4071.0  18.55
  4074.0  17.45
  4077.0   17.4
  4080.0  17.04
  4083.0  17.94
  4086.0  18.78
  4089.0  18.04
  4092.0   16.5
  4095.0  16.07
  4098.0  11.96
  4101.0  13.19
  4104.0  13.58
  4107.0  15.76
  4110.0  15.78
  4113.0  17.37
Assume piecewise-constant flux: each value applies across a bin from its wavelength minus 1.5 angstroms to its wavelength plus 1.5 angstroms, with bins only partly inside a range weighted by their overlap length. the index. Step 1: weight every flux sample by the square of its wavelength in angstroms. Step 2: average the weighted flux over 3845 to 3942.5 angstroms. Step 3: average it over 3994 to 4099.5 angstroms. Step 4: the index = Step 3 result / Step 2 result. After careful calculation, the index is 1.47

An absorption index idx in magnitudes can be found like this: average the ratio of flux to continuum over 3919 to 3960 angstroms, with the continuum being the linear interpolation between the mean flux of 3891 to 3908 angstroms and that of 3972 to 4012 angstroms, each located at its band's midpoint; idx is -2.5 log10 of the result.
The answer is 0.18 mag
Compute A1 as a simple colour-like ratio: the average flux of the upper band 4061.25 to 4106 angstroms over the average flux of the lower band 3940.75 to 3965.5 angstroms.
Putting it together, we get 1.27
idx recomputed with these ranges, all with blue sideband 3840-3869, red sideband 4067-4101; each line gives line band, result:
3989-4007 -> -0.183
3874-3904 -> 0.118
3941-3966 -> 0.150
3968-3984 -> 0.319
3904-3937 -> 0.066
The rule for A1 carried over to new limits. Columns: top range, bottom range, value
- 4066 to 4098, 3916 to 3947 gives 1.45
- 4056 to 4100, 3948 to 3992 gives 1.35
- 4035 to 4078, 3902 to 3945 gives 1.34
